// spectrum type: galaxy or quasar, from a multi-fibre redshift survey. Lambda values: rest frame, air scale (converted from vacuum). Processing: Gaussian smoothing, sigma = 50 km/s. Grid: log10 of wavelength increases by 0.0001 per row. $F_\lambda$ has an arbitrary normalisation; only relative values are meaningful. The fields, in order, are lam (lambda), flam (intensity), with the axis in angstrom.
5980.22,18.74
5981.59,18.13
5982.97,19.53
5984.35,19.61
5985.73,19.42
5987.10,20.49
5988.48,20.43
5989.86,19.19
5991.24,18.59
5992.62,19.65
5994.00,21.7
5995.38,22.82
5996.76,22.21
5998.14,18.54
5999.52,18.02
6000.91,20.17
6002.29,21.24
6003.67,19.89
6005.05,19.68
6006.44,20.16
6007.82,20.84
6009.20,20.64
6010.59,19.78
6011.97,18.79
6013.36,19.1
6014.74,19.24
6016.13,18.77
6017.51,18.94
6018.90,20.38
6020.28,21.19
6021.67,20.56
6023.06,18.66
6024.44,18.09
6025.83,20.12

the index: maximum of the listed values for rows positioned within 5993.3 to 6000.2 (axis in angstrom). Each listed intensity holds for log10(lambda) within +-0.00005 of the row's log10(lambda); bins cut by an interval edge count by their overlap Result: 22.82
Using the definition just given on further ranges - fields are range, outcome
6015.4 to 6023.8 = 21.19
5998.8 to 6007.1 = 21.24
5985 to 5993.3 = 20.49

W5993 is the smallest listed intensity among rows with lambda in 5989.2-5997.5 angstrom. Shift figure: 18.59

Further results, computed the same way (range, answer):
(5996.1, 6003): 18.02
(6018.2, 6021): 20.38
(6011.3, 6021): 18.77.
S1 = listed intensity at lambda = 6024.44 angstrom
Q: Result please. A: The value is 18.09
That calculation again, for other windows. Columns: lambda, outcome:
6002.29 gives 21.24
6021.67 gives 20.56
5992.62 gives 19.65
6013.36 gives 19.1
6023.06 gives 18.66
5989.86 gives 19.19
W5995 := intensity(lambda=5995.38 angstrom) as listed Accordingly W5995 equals 22.82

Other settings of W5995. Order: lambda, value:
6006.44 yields 20.16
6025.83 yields 20.12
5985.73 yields 19.42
